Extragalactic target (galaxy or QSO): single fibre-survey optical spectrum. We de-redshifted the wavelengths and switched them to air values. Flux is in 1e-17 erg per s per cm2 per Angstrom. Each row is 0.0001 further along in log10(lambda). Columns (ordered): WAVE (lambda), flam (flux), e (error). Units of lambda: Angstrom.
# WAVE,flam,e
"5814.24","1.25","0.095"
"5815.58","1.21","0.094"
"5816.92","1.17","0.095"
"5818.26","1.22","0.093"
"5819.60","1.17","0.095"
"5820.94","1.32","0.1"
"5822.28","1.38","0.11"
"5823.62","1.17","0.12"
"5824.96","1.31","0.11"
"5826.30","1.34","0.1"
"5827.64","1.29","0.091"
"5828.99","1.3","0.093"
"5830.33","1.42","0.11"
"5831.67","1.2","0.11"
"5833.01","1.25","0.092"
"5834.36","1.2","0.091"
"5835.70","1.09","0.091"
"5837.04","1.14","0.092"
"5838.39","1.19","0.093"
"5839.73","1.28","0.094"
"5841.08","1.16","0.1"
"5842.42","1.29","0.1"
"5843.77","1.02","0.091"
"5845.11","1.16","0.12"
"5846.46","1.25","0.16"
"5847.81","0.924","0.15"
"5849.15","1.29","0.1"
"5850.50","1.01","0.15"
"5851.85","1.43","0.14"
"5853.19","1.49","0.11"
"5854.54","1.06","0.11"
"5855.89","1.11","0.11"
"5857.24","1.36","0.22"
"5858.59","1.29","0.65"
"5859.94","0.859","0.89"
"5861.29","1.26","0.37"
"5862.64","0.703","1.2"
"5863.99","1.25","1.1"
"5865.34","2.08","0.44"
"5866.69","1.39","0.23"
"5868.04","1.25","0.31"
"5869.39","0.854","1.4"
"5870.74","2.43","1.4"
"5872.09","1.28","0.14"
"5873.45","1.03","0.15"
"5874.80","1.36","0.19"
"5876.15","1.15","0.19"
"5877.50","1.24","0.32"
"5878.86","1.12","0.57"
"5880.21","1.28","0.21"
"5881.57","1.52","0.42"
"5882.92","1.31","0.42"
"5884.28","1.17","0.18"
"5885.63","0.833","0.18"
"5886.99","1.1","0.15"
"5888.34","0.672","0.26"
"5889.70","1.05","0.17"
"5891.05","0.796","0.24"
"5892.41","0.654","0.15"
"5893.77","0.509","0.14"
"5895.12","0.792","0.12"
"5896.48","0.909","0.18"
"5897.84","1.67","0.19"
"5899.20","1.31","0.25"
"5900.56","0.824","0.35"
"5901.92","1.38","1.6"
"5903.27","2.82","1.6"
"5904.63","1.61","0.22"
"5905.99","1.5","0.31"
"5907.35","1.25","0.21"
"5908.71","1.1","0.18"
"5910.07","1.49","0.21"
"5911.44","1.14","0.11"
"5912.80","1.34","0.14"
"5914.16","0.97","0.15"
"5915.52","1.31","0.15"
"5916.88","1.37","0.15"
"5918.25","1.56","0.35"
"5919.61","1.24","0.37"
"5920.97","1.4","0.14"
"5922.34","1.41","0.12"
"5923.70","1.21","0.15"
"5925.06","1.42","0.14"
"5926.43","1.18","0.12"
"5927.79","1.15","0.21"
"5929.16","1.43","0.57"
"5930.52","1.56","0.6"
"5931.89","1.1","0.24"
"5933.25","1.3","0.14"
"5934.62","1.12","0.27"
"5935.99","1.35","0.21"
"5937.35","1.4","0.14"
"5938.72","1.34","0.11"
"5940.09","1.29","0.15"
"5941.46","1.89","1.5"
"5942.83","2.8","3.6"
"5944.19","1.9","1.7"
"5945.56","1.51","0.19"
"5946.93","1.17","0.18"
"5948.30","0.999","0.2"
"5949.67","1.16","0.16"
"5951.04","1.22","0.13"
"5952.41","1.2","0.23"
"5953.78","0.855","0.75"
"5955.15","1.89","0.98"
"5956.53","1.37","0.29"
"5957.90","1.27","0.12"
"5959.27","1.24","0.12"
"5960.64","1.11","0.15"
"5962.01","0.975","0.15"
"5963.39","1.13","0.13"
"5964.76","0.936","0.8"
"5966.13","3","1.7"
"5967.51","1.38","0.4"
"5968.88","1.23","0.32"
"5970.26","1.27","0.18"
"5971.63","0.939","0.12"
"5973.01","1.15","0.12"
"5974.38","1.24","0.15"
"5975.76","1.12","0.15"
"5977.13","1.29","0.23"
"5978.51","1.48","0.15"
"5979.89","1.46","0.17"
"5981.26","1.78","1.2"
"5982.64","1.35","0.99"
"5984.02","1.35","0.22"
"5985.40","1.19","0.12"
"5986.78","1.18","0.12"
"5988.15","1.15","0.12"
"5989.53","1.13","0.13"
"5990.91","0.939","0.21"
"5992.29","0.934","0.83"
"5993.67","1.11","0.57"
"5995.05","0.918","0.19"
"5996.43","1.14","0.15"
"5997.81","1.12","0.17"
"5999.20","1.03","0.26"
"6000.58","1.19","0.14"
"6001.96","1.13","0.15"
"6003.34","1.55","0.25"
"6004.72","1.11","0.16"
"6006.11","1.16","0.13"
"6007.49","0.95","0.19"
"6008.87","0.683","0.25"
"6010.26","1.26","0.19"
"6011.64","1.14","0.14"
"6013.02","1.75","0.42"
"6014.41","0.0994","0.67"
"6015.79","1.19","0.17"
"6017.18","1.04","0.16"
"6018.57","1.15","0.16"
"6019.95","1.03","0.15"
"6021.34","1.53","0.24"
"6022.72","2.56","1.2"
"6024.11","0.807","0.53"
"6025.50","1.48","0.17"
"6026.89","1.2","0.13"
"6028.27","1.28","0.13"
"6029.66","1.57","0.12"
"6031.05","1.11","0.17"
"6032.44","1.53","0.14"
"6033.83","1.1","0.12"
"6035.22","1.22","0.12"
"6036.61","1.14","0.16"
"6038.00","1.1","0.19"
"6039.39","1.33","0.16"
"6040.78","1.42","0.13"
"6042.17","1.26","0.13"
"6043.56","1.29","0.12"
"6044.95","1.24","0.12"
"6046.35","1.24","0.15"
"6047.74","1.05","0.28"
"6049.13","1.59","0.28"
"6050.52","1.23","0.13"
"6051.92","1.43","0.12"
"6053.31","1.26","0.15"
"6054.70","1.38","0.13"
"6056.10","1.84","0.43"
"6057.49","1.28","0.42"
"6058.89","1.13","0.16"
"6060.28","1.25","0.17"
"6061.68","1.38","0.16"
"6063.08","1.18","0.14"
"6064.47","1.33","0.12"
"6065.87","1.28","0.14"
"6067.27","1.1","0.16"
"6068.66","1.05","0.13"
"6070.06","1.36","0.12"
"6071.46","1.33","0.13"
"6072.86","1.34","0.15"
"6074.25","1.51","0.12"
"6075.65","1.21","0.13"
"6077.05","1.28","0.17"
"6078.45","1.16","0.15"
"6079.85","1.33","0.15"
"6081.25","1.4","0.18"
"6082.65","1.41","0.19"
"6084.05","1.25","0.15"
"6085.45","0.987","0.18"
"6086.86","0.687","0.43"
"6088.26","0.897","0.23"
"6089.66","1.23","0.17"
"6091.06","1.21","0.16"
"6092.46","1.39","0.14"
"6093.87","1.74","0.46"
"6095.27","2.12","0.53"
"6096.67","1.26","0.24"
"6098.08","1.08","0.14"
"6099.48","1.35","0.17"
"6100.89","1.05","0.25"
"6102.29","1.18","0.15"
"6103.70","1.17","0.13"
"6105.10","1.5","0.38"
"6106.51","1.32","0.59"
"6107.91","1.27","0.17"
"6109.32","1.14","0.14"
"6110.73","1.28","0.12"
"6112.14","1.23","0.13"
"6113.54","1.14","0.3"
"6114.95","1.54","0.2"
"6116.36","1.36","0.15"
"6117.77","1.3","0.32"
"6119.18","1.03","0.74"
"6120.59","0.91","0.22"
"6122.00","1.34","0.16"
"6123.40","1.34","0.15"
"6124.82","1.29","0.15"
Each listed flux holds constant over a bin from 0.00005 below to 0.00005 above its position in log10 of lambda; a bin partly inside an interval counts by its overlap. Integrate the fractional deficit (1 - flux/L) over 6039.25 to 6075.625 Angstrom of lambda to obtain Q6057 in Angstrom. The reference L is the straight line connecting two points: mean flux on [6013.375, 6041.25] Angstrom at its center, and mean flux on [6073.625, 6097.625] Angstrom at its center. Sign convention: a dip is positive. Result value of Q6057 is -1.03 Angstrom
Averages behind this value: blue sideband 1.25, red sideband 1.3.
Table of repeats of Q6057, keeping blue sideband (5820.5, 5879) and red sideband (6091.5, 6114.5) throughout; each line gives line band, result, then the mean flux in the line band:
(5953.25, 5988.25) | -1.0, 1.33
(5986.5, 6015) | 4.7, 1.08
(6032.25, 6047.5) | 0.7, 1.25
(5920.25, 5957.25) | -3.4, 1.39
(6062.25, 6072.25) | 0.6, 1.24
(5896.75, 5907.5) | -2.3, 1.54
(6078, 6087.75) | 1.1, 1.17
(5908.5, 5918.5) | -0.1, 1.28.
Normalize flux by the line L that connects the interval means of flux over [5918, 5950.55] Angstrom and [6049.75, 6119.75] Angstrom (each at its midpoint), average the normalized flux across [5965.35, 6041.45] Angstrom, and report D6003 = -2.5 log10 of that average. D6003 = 0.09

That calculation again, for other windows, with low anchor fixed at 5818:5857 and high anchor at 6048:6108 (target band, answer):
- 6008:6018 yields 0.24 mag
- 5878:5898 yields 0.22 mag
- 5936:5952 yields -0.20 mag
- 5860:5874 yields -0.09 mag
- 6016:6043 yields -0.02 mag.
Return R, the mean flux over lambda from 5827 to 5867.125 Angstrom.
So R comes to 1.22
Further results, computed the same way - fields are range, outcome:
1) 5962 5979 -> 1.33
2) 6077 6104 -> 1.26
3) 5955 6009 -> 1.24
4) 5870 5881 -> 1.36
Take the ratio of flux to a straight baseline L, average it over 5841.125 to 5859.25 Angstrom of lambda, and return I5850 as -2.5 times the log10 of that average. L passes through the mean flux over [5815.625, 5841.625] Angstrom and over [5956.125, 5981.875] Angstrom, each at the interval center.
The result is 0.05 mag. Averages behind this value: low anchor 1.24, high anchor 1.33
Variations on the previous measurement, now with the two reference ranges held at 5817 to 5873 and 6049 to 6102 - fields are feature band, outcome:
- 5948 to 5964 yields 0.06 mag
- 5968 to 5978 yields 0.08 mag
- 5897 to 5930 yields -0.09 mag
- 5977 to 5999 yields 0.06 mag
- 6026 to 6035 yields -0.01 mag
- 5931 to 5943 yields -0.15 mag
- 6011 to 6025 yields 0.04 mag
